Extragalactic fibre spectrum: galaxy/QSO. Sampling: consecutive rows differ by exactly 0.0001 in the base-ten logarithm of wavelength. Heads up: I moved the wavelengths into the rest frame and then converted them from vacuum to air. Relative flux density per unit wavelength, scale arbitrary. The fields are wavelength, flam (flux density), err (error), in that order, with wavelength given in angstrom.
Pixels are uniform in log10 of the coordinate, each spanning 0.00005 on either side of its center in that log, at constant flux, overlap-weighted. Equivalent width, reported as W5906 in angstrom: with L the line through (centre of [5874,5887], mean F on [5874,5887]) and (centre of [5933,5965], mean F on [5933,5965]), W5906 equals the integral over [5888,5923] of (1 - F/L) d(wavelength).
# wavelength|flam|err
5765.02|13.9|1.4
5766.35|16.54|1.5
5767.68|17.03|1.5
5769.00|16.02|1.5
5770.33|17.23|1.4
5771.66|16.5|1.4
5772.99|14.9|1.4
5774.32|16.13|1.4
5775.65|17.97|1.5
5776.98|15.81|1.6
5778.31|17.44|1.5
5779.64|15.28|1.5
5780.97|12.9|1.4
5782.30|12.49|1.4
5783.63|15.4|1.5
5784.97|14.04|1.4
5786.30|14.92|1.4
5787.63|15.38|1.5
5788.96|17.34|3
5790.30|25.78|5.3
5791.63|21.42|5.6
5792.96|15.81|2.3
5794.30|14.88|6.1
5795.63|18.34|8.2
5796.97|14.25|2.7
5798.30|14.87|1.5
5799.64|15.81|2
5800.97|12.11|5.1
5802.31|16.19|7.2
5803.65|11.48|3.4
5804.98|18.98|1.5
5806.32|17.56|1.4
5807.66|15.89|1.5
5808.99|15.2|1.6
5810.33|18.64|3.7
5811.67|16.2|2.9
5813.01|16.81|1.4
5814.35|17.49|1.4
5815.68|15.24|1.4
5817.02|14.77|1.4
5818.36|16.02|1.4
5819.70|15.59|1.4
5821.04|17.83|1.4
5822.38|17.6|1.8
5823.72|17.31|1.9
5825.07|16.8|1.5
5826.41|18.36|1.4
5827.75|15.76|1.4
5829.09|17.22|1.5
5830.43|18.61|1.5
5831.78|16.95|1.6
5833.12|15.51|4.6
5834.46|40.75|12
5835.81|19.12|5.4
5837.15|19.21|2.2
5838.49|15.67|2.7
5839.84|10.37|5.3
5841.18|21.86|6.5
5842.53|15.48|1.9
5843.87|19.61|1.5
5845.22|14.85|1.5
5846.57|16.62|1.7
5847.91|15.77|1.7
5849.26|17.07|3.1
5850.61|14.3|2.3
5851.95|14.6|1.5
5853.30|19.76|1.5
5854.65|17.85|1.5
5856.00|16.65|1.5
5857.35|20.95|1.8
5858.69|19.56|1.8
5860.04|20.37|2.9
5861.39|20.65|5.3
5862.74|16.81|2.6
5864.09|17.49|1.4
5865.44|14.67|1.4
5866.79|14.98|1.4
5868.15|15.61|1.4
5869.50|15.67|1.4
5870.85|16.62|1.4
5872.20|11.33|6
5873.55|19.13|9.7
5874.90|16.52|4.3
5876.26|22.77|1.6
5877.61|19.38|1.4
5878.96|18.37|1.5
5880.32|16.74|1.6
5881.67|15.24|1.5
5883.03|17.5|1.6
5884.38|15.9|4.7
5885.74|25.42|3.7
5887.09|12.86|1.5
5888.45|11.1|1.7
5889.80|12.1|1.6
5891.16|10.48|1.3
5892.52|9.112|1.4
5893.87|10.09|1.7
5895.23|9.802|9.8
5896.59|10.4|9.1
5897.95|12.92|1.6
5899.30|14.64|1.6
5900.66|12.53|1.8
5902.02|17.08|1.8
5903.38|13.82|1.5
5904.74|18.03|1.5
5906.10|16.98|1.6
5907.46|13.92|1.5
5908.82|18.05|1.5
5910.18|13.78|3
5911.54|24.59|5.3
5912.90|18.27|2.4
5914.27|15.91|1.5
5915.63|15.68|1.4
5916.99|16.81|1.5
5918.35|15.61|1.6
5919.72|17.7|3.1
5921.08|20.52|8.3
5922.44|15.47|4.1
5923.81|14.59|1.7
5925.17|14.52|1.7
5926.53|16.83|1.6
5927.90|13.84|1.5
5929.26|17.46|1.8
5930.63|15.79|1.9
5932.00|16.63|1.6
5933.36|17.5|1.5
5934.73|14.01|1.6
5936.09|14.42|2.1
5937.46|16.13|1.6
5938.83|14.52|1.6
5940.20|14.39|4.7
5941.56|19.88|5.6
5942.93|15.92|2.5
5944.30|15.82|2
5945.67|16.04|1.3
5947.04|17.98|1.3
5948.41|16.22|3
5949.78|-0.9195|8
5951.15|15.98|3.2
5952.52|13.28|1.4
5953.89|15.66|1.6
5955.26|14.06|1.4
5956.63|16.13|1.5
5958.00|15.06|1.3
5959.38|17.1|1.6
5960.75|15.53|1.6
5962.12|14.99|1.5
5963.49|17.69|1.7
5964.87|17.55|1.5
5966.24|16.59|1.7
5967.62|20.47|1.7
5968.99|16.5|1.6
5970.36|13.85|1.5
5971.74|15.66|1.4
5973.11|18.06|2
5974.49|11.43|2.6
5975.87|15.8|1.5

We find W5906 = 4.63 angstrom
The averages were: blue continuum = 18.4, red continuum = 15.1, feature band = 14.9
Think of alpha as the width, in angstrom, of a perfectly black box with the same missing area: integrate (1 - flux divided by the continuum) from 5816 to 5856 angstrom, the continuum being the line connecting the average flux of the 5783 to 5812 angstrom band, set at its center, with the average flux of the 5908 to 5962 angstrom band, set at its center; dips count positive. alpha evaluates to -3.4 angstrom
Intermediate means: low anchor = 16.4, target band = 17.6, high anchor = 15.8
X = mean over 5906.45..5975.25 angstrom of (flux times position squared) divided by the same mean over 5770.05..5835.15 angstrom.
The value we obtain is 0.99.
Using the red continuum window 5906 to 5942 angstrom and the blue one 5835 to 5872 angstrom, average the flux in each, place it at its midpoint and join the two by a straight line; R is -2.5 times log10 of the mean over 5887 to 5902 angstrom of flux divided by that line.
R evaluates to 0.391 mag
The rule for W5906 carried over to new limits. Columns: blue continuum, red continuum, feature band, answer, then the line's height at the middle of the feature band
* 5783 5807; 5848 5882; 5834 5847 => -1.6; 17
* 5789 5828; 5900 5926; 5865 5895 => 2.0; 16.6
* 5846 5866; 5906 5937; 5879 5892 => 1.3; 17.1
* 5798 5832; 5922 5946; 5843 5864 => -2.0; 16.2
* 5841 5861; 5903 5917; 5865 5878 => 0.6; 17.4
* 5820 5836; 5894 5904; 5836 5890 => -3.4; 16.1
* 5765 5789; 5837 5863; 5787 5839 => -2.8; 16.5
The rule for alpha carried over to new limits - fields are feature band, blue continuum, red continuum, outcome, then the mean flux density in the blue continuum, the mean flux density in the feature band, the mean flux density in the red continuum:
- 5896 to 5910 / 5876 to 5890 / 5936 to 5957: 1.3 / 17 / 14.8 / 14.7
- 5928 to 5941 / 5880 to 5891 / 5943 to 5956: -1.2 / 15.6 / 15.6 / 13.9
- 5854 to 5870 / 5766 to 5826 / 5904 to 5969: -1.5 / 16.3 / 17.6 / 16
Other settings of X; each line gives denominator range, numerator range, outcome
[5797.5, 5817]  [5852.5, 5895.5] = 1.05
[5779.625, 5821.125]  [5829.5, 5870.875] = 1.13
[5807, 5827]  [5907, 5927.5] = 1.04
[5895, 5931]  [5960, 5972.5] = 1.06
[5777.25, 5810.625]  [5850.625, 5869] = 1.12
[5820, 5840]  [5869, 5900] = 0.82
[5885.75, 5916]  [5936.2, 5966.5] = 1.07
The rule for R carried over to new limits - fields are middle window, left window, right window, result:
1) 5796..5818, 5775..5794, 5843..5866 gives 0.073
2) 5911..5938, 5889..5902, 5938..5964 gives -0.235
